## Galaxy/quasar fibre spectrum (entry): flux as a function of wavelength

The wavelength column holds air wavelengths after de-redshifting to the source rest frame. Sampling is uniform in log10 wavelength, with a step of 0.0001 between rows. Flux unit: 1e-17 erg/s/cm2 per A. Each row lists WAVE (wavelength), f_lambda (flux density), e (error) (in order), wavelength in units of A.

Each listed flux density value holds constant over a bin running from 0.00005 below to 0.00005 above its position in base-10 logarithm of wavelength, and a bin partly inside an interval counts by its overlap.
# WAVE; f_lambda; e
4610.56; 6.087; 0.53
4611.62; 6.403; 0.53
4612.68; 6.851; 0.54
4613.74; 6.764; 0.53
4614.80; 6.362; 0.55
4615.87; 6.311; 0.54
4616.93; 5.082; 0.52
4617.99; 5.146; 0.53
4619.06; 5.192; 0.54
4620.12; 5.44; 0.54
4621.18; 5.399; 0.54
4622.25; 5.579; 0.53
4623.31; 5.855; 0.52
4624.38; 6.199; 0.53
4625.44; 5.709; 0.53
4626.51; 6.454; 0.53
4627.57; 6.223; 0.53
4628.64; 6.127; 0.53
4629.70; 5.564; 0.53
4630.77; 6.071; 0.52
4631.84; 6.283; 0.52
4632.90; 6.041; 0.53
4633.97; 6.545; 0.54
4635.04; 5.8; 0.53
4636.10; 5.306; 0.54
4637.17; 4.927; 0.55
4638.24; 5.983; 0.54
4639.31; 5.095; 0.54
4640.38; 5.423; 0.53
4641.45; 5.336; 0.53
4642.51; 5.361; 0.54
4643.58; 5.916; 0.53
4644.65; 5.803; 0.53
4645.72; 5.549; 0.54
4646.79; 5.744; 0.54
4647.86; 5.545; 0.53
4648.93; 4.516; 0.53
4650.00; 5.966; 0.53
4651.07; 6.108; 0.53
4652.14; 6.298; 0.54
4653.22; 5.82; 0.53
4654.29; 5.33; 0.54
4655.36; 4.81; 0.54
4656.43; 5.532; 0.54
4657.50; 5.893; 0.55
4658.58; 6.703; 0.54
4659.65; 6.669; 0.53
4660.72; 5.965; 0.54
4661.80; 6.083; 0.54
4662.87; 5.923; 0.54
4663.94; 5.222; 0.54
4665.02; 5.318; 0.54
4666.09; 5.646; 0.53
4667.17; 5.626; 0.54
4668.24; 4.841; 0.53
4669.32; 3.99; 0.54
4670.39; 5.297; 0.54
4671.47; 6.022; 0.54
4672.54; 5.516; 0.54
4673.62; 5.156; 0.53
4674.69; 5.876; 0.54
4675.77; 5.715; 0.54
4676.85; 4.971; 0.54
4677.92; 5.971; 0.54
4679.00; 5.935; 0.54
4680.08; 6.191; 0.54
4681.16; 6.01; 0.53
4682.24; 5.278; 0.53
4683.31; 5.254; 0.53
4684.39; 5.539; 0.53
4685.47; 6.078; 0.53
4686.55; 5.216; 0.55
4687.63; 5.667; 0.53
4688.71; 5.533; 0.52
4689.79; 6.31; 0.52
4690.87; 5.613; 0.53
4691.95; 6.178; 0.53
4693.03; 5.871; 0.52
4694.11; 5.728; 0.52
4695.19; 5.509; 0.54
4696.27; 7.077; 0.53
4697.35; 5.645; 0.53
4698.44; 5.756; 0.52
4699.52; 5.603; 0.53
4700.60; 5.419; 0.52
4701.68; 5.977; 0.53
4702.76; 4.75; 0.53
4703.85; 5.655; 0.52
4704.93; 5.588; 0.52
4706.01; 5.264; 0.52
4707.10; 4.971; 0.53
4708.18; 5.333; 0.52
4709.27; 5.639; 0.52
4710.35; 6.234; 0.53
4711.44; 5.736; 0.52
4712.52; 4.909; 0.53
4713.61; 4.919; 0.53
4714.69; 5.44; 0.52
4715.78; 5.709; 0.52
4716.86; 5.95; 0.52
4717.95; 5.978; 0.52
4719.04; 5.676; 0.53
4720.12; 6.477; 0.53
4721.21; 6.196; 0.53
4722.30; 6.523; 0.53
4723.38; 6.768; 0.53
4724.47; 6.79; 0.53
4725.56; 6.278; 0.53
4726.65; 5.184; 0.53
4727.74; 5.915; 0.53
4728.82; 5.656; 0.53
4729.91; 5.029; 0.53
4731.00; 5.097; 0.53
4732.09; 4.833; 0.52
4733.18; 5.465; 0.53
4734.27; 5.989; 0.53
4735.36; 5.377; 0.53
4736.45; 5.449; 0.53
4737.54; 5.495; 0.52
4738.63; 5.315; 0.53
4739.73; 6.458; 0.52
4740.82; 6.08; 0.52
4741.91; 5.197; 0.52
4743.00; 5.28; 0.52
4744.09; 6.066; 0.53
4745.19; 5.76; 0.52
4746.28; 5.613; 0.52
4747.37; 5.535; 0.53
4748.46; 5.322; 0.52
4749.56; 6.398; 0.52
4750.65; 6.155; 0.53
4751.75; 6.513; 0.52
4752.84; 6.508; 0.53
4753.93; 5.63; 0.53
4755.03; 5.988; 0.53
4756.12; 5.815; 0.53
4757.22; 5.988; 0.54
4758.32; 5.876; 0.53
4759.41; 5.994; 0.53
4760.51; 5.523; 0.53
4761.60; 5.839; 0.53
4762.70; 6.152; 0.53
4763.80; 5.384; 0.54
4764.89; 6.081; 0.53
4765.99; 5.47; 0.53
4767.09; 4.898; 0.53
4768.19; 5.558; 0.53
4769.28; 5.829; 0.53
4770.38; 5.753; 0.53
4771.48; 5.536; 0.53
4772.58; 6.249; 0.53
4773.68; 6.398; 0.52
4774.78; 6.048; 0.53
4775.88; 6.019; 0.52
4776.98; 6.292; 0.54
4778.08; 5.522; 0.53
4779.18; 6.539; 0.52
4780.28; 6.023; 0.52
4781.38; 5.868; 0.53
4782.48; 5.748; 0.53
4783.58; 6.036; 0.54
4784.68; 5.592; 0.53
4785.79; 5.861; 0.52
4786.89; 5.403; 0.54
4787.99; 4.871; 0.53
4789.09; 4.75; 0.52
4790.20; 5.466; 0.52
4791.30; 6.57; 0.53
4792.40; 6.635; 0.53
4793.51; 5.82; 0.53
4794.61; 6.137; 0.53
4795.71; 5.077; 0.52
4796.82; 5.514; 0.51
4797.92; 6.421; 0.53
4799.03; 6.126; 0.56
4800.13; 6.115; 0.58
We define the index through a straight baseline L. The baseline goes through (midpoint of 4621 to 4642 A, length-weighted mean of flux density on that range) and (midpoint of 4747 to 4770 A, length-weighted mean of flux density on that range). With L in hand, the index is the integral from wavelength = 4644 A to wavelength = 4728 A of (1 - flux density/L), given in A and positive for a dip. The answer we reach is 1.6 A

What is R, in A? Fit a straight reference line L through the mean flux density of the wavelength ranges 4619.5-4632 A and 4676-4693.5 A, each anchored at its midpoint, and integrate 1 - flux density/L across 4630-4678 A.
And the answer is 1.5 A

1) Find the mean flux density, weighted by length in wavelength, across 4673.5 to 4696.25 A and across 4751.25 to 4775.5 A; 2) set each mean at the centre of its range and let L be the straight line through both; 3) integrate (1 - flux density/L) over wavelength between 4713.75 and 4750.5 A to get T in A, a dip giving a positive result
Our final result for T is 0.3 A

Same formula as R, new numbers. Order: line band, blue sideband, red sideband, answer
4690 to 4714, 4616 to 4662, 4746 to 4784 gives 0.8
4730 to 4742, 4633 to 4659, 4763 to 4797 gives 0.5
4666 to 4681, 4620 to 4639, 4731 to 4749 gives 0.7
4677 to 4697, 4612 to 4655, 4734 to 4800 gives -0.1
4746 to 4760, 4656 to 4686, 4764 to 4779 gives -0.4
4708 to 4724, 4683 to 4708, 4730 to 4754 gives -0.5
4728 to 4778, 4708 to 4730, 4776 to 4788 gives 0.8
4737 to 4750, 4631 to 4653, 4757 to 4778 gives 0.2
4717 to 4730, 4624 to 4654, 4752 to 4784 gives -0.5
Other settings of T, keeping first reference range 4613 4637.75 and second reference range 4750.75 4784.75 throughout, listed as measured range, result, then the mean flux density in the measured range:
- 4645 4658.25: 0.6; 5.61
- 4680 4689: 0.4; 5.61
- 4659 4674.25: 0.9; 5.53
